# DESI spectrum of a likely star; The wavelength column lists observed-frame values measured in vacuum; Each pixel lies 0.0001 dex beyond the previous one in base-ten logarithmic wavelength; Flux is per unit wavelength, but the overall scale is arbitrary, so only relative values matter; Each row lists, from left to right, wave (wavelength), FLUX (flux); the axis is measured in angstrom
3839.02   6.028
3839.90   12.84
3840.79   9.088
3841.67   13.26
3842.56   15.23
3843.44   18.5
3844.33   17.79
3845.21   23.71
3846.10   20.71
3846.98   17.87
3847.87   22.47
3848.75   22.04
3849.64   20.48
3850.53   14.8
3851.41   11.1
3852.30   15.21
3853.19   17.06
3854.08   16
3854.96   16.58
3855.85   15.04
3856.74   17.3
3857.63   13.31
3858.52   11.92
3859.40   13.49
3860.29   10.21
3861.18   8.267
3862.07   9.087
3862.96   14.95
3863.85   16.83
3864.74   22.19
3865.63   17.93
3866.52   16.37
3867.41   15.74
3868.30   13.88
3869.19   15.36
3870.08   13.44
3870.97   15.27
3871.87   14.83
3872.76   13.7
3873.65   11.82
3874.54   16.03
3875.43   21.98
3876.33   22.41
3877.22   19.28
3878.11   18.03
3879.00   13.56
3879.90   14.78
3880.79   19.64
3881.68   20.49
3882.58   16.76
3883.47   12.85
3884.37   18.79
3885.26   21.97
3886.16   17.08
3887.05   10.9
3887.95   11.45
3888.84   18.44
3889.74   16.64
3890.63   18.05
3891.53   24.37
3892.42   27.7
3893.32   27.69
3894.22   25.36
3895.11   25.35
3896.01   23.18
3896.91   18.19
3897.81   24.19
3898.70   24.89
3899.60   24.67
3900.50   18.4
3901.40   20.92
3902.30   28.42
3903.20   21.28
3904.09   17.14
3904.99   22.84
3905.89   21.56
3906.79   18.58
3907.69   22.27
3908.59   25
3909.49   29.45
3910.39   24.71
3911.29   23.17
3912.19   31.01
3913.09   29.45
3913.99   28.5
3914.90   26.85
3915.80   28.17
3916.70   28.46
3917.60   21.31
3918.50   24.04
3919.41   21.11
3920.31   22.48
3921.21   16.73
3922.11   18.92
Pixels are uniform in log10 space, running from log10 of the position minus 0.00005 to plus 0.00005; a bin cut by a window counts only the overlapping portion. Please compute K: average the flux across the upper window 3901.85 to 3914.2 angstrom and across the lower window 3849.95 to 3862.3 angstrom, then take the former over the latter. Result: 1.79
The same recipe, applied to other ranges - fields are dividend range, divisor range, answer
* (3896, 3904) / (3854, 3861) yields 1.61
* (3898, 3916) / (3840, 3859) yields 1.47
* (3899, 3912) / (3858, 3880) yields 1.50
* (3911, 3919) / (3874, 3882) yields 1.46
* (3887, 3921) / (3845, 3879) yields 1.43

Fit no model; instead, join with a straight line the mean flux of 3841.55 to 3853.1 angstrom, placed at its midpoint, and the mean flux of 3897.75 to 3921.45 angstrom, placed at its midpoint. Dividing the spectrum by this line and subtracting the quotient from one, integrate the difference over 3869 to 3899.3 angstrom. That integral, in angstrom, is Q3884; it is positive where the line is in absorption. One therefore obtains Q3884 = 4.1 angstrom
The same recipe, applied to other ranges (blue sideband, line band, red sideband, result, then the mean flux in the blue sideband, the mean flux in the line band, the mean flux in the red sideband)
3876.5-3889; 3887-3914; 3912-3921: -1.6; 16.8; 22.8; 25.7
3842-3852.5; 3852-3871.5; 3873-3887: 3.4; 18.3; 14.8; 17.5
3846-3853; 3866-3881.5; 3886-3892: 0.8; 17.9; 16.3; 16.8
